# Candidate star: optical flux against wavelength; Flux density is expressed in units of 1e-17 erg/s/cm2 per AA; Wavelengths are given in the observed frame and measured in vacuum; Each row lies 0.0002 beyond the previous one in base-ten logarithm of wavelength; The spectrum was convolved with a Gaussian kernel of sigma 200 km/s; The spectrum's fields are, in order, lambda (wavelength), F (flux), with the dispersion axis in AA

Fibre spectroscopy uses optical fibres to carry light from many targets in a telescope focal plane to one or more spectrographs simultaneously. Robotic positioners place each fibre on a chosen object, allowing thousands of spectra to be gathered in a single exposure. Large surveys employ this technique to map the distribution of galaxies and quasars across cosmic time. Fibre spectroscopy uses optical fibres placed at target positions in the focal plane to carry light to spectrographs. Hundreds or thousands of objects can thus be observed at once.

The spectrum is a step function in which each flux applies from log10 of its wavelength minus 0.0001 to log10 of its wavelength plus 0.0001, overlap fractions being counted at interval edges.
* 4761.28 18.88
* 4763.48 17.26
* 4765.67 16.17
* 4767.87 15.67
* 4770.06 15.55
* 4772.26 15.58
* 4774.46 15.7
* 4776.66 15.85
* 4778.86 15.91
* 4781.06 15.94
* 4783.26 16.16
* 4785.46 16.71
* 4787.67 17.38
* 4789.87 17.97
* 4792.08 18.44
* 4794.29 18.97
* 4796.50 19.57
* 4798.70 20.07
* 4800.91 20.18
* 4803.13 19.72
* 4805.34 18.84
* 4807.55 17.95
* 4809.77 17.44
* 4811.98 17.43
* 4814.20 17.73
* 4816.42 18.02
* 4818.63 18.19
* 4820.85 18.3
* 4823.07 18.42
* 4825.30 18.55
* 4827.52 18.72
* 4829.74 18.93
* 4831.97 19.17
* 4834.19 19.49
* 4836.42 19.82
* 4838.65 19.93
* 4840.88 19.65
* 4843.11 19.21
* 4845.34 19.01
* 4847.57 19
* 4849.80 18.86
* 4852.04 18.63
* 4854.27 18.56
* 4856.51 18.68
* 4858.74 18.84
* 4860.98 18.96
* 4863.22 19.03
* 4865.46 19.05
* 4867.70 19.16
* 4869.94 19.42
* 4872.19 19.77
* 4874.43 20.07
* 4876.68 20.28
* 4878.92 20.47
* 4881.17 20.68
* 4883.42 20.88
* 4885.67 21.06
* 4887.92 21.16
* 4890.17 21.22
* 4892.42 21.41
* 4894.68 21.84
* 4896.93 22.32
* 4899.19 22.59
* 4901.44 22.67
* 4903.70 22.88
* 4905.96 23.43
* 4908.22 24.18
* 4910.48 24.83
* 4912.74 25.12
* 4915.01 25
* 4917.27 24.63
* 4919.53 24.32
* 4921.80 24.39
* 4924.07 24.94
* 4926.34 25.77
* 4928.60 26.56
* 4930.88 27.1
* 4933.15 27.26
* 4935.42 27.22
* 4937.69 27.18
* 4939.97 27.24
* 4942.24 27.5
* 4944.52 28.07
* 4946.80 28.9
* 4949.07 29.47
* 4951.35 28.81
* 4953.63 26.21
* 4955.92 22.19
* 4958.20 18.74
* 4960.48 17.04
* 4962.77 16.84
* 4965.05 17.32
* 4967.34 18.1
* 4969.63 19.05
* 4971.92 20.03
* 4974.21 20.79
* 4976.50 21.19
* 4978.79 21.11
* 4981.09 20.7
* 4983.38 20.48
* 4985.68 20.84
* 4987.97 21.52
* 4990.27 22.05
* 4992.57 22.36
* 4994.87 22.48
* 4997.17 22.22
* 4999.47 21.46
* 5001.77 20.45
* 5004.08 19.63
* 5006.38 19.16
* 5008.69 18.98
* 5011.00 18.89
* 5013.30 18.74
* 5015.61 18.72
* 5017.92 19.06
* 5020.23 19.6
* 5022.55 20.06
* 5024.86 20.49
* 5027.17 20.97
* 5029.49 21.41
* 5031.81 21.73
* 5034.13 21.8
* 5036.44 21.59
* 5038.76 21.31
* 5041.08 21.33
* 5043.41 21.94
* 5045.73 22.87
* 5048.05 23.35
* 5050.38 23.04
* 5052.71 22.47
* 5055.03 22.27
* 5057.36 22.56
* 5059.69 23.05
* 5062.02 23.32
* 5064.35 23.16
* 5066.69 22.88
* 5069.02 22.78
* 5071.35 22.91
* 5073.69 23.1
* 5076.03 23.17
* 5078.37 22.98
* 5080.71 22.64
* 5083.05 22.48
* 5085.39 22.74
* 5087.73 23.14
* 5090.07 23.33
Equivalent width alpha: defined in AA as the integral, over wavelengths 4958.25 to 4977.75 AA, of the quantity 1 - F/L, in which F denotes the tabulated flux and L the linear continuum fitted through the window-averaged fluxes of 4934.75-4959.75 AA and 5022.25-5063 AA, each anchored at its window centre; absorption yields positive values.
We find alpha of 5.05 AA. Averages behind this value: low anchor 26.3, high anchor 22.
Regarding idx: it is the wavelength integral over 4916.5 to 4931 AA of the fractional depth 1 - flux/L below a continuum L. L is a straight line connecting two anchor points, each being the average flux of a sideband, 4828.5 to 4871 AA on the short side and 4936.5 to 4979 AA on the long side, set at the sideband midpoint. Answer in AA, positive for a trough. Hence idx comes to -2.3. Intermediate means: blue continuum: 19.1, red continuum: 23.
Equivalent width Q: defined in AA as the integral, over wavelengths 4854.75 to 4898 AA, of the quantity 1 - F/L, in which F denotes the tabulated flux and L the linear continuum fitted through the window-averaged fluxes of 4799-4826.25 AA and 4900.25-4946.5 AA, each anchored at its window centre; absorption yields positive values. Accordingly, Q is 4.5 AA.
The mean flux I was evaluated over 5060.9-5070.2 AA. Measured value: 23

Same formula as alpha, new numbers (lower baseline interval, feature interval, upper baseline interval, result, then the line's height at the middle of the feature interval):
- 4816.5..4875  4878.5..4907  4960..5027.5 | -3.6 AA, 19.3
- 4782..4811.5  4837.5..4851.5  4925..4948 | 1.4 AA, 21.4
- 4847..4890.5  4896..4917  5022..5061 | -3.7 AA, 20.2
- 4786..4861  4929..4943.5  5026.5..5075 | -4.7 AA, 20.6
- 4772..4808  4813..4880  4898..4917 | 5.2 AA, 20.7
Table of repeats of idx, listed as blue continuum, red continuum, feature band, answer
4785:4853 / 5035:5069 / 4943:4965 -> -2.99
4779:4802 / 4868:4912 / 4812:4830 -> 0.82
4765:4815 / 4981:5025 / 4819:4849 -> -1.69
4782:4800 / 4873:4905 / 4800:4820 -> 0.44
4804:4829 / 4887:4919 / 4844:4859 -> 1.02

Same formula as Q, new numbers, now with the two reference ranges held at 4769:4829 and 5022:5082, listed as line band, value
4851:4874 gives -0.2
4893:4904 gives -1.6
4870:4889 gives -1.3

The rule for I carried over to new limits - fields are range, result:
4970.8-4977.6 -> 20.7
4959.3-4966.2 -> 17.1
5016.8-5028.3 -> 20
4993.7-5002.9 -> 21.7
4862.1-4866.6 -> 19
